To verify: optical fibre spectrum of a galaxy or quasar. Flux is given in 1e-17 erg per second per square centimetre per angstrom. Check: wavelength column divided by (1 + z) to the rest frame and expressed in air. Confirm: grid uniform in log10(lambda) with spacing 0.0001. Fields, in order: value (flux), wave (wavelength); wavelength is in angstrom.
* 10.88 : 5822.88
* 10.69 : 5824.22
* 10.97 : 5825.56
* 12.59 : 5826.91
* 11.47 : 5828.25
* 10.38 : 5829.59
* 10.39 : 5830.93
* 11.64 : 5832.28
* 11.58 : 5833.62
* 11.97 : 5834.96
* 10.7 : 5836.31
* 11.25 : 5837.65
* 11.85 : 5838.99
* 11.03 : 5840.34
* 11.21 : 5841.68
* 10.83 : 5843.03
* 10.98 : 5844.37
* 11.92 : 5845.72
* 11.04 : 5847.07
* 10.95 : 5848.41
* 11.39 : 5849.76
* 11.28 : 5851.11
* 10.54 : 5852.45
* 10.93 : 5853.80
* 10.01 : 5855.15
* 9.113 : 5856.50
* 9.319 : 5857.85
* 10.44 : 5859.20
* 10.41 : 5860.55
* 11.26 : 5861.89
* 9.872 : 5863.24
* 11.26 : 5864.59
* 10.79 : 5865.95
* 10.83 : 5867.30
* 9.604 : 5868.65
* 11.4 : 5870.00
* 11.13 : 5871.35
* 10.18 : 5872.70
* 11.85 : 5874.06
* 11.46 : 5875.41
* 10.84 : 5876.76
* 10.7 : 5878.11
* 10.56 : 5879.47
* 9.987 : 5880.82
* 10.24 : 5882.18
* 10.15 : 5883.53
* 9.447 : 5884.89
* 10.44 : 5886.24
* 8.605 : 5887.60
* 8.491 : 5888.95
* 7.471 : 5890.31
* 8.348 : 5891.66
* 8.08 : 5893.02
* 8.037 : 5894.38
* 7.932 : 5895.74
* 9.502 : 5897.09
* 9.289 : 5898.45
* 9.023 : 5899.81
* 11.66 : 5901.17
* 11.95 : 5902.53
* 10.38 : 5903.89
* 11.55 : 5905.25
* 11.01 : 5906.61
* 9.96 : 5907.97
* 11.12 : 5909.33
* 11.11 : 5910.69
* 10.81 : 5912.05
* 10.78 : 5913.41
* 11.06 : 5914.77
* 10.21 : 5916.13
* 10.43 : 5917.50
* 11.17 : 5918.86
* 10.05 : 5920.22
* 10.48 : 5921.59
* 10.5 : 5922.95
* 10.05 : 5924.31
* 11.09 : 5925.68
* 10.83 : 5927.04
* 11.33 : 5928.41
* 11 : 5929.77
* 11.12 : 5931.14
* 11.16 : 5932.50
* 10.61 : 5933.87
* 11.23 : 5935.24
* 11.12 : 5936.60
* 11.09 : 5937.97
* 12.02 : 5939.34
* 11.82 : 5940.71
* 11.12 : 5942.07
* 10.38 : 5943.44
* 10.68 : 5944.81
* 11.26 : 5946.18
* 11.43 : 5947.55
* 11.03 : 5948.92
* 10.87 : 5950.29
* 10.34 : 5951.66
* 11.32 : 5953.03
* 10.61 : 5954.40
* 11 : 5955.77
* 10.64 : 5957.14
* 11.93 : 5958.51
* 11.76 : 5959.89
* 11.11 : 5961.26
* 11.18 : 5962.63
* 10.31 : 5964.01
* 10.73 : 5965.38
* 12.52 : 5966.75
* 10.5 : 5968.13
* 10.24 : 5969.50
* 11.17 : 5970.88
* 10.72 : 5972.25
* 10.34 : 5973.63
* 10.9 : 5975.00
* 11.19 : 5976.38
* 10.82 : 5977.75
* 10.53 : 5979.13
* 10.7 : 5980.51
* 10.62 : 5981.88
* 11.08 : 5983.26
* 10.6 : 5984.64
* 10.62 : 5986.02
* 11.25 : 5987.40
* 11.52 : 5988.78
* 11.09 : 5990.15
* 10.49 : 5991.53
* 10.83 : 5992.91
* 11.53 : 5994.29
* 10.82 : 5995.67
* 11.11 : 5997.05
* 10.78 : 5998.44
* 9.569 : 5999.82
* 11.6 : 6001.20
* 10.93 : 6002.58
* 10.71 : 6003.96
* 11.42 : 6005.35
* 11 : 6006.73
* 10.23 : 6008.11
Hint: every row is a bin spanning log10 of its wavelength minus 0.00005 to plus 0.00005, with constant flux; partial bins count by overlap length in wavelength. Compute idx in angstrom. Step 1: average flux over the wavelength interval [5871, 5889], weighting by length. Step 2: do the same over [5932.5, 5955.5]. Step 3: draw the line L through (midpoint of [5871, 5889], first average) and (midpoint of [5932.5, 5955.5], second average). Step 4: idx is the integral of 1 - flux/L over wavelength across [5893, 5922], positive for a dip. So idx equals 1.0 angstrom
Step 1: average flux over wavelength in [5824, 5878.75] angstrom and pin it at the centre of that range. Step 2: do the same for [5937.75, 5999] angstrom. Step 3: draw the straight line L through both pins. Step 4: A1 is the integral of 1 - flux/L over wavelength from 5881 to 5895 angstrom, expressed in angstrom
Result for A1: 2.53 angstrom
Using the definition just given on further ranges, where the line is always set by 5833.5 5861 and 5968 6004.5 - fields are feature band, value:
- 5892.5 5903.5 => 1.4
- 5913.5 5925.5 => 0.4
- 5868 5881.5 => 0.1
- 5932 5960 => -0.7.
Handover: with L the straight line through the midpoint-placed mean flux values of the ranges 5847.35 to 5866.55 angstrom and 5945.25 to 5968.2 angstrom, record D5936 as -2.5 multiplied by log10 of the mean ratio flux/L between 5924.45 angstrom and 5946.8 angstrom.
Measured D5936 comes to -0.01 mag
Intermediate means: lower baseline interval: 10.5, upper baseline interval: 11.1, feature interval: 11.1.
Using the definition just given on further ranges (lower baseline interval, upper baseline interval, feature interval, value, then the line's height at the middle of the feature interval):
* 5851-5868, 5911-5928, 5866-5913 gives 0.046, 10.5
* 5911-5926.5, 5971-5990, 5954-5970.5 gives -0.026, 10.8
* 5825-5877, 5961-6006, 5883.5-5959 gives 0.045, 10.9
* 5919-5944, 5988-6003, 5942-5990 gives 0.000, 10.9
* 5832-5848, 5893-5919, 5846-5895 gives 0.068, 10.8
